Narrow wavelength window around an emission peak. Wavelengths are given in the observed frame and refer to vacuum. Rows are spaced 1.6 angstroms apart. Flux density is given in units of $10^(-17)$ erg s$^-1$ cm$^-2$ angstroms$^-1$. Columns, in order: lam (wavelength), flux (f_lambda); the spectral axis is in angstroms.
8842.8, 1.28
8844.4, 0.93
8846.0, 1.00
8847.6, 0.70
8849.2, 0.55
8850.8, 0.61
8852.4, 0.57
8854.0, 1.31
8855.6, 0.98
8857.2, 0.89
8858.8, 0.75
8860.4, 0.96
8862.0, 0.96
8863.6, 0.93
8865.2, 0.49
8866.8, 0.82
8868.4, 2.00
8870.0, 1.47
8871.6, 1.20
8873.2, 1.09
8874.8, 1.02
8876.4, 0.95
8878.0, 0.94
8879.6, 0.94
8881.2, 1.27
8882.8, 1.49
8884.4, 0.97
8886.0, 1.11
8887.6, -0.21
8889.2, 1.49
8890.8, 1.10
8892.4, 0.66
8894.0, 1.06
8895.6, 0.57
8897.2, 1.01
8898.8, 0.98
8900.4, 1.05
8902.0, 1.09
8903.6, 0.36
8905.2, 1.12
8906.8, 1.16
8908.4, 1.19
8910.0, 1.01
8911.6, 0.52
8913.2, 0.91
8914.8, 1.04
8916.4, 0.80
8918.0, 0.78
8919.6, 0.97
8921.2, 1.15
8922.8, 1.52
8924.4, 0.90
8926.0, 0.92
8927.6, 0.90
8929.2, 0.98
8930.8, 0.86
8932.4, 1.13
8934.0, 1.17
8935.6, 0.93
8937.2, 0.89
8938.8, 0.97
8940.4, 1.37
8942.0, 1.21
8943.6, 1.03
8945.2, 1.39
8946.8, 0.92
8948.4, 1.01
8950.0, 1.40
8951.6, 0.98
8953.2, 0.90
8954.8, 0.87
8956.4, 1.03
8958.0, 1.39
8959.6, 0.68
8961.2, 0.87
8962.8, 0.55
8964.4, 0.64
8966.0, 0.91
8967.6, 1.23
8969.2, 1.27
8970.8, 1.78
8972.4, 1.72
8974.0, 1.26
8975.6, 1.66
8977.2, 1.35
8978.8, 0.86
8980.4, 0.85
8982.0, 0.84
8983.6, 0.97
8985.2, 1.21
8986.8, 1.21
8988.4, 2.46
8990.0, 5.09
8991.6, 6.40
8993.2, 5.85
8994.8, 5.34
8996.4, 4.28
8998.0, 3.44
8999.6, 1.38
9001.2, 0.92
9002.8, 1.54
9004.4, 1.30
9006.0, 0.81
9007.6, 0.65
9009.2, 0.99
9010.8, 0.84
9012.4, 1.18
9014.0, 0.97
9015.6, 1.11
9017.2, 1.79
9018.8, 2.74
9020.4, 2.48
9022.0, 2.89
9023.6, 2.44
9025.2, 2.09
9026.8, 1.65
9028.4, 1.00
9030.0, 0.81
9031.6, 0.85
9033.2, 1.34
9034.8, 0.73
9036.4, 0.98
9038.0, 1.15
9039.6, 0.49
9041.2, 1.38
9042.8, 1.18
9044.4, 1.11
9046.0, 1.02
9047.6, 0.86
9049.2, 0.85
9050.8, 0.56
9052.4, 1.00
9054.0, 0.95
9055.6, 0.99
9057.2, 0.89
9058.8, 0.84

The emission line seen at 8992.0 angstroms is Halpha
